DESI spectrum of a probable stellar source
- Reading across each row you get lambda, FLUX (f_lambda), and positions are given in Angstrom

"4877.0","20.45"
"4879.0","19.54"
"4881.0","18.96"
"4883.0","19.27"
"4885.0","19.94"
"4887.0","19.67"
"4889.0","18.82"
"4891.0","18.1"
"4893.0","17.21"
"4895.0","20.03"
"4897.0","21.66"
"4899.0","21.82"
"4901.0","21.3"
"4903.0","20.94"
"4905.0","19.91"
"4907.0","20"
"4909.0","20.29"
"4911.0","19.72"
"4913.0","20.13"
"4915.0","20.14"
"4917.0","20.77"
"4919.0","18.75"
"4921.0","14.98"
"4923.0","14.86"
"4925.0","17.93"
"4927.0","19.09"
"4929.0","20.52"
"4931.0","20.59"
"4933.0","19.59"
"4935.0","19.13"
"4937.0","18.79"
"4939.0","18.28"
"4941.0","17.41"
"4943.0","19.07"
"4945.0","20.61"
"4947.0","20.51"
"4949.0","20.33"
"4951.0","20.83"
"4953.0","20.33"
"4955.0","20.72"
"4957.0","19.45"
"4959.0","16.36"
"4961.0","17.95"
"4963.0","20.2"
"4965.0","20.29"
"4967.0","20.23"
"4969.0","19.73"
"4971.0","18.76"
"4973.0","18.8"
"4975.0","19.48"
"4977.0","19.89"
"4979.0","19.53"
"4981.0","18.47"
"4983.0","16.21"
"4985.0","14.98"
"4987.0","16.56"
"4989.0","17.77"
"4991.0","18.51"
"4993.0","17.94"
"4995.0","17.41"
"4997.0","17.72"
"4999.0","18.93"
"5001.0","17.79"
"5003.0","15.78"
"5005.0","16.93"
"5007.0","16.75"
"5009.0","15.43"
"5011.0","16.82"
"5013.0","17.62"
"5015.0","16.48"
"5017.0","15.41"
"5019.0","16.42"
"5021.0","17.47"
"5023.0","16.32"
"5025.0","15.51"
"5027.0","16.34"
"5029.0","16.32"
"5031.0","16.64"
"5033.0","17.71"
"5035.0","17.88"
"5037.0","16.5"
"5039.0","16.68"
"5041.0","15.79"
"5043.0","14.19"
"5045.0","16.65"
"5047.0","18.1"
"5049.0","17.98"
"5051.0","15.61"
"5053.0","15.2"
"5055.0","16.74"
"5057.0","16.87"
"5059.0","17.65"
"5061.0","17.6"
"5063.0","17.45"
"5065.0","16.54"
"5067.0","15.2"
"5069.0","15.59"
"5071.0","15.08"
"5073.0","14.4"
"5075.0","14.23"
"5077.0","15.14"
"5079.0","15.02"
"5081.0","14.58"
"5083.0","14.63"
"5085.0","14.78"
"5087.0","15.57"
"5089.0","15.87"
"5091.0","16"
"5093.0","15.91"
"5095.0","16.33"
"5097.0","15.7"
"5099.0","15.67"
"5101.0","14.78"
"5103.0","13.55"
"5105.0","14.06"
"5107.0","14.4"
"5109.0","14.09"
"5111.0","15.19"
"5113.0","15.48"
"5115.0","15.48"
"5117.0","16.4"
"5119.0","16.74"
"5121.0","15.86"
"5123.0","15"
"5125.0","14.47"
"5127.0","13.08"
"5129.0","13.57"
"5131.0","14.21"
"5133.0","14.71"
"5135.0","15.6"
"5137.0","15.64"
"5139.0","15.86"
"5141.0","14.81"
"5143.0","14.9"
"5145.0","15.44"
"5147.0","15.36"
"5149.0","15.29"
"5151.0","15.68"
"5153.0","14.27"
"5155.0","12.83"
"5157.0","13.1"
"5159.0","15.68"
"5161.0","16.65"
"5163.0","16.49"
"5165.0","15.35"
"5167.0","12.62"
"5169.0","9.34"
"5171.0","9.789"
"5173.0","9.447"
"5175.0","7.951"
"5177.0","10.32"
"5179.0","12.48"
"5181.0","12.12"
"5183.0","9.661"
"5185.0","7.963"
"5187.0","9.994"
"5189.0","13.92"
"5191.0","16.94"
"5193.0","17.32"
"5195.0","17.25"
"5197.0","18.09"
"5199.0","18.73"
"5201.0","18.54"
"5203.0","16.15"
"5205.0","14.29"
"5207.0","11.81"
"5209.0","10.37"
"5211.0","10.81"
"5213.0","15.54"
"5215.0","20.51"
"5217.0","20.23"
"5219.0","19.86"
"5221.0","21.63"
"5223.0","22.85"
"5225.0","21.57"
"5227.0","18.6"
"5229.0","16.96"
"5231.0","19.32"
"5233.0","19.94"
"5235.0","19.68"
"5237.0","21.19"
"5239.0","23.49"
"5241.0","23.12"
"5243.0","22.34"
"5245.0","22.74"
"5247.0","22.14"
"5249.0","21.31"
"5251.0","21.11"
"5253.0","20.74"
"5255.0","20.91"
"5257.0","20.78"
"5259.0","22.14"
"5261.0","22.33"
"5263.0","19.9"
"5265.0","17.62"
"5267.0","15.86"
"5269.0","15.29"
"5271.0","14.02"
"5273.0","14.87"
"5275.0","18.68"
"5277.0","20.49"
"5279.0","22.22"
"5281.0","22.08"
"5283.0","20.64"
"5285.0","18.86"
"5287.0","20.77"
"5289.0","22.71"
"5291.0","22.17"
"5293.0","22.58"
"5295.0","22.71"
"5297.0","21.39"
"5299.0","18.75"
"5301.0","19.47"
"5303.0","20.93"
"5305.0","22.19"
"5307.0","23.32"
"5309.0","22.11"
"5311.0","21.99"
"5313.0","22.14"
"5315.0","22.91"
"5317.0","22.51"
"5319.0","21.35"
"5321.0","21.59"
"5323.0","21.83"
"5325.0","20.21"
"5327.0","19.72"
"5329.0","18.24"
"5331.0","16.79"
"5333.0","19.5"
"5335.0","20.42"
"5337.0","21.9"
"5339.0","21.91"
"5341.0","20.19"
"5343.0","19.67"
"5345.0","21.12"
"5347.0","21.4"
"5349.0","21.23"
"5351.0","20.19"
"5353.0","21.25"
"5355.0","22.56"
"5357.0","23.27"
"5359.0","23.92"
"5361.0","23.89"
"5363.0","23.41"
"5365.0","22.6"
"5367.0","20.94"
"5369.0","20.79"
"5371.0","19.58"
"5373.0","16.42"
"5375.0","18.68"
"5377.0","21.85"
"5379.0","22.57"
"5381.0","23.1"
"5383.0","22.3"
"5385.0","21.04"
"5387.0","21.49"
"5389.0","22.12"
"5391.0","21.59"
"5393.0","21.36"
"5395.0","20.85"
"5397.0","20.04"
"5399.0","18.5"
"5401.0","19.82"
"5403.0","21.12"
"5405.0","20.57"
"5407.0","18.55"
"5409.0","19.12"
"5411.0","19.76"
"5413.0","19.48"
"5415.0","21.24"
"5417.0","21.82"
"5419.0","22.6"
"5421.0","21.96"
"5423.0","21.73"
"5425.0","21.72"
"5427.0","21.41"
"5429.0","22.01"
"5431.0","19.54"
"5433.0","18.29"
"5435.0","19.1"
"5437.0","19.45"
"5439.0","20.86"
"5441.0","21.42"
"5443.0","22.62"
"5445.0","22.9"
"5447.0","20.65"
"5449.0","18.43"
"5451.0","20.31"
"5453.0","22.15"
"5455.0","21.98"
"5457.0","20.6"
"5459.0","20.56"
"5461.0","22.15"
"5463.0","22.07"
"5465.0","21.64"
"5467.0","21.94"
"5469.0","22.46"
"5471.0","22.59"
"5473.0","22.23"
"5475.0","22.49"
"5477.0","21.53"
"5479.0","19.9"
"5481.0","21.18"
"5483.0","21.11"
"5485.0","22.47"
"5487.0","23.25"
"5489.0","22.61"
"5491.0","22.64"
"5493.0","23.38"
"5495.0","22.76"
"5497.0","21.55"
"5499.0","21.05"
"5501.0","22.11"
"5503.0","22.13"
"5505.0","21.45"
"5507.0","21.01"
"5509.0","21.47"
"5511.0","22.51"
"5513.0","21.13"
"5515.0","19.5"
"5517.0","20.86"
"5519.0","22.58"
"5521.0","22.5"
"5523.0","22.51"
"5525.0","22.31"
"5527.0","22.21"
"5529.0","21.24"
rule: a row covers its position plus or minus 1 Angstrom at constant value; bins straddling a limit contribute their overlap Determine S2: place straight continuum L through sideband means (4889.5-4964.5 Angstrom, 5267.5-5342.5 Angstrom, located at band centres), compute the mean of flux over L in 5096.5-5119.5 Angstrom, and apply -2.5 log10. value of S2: 0.30 mag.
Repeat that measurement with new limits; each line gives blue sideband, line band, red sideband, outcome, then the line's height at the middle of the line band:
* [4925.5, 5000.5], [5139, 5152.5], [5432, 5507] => 0.29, 19.9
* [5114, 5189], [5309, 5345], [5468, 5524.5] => -0.17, 17.8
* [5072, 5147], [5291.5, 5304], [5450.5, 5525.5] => -0.14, 18.4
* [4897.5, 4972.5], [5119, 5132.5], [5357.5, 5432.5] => 0.35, 20.1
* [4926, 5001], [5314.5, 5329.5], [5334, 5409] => -0.01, 20.8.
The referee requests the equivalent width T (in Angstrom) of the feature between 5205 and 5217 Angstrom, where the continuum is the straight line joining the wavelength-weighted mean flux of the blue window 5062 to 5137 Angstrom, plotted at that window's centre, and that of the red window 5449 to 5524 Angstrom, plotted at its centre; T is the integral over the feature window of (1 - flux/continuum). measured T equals 1.89 Angstrom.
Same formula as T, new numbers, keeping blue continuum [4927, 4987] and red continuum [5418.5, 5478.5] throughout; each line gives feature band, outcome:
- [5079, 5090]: 2.59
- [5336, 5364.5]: -1.36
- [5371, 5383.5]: 0.19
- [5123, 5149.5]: 6.78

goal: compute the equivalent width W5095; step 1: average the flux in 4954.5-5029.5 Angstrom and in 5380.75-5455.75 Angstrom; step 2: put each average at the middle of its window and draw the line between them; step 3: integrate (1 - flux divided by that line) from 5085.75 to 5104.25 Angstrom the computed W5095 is 3.0 Angstrom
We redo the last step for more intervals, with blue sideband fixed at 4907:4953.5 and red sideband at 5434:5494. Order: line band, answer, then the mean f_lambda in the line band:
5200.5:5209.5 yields 2.74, 14.2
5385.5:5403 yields 0.41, 20.8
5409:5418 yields 0.39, 20.4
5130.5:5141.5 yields 2.70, 15.2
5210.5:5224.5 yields 0.91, 19.2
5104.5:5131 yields 6.82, 14.9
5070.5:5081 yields 2.71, 14.7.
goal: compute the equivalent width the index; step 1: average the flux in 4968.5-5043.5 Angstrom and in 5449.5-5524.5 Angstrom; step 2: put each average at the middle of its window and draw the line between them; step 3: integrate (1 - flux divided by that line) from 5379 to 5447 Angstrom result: 0.5 Angstrom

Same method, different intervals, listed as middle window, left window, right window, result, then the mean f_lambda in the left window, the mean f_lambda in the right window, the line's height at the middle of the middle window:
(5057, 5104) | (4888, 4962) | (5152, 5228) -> 3.1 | 19.4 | 14.8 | 16.7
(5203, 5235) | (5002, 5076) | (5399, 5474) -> 1.4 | 16.4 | 21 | 18.5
